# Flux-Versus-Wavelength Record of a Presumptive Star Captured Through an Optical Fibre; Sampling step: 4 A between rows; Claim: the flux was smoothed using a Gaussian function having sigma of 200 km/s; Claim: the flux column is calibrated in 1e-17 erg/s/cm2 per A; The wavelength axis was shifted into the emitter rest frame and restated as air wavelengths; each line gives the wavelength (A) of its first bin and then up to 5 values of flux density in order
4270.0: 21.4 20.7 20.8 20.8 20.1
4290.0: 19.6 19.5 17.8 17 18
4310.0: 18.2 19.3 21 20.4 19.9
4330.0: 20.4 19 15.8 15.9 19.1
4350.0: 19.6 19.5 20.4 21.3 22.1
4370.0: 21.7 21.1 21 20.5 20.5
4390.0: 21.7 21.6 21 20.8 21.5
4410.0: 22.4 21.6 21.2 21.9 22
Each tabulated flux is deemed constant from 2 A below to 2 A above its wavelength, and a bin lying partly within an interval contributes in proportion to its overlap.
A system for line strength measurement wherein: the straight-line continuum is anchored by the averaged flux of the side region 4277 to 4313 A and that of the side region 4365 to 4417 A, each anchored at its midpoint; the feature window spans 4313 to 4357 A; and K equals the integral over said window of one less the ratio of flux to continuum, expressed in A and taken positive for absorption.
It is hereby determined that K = 1.9 A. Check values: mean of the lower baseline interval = 19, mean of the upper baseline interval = 21.3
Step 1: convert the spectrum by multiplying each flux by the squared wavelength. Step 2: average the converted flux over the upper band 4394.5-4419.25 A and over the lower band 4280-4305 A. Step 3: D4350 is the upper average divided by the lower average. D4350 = 1.18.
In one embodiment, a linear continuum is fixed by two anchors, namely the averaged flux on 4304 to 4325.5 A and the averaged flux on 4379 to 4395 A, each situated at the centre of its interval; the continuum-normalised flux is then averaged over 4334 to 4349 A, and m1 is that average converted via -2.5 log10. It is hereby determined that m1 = 0.15 mag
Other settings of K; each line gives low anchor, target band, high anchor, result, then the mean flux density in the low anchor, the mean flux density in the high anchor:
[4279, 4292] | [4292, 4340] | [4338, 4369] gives 2.5 A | 20.2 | 19.5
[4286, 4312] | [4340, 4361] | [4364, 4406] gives 1.2 A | 18.5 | 21.2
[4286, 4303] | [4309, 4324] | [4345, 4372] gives -0.3 A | 18.8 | 20.6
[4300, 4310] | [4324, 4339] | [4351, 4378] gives 0.1 A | 17.6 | 21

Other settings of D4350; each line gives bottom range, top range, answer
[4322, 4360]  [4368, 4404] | 1.14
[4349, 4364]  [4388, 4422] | 1.09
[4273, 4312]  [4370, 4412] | 1.16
